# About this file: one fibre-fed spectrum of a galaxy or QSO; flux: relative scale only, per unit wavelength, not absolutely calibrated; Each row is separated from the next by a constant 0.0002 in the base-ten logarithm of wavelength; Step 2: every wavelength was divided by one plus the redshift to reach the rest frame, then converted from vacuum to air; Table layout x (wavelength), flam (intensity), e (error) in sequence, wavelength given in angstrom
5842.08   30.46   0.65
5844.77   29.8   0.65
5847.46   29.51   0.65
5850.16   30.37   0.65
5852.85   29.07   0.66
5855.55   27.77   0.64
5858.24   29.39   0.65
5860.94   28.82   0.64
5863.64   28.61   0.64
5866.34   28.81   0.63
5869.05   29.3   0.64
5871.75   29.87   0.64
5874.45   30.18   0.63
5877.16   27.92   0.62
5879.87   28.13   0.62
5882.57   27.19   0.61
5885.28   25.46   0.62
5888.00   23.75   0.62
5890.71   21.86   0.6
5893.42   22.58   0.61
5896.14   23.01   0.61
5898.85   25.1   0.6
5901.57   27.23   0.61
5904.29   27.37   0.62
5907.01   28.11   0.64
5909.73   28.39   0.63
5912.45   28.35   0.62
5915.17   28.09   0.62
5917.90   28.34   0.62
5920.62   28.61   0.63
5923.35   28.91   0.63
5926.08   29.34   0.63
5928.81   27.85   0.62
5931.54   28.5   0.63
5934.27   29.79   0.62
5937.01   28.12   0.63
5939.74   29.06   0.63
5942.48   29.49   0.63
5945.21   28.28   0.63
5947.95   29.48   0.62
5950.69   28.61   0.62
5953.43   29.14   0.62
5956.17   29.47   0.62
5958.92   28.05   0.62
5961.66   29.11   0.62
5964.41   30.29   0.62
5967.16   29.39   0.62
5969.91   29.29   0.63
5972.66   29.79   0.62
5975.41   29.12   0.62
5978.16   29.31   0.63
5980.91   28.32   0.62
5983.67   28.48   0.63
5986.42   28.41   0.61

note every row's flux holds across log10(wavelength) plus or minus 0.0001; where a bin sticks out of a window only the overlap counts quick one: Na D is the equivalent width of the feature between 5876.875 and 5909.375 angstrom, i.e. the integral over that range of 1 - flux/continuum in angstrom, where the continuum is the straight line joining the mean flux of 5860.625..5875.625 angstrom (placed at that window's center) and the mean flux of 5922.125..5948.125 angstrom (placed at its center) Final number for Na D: 3.9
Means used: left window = 29.3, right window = 28.9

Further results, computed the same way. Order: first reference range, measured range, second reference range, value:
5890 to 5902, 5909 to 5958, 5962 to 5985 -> -4.4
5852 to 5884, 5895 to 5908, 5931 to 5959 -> 1.2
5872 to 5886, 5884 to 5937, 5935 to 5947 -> 2.9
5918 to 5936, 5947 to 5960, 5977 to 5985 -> -0.1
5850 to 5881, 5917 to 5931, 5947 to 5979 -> 0.3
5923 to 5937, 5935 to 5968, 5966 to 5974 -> 0.1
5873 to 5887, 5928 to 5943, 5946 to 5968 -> 0.0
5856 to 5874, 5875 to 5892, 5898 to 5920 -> 1.6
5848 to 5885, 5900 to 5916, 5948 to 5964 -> 0.6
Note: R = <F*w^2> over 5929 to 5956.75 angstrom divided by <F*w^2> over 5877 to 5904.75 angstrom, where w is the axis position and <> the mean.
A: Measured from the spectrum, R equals 1.2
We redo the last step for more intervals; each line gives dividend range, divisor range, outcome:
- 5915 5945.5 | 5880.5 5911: 1.14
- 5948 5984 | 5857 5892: 1.09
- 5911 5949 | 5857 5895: 1.07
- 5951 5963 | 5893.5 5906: 1.16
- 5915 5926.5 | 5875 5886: 1.06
